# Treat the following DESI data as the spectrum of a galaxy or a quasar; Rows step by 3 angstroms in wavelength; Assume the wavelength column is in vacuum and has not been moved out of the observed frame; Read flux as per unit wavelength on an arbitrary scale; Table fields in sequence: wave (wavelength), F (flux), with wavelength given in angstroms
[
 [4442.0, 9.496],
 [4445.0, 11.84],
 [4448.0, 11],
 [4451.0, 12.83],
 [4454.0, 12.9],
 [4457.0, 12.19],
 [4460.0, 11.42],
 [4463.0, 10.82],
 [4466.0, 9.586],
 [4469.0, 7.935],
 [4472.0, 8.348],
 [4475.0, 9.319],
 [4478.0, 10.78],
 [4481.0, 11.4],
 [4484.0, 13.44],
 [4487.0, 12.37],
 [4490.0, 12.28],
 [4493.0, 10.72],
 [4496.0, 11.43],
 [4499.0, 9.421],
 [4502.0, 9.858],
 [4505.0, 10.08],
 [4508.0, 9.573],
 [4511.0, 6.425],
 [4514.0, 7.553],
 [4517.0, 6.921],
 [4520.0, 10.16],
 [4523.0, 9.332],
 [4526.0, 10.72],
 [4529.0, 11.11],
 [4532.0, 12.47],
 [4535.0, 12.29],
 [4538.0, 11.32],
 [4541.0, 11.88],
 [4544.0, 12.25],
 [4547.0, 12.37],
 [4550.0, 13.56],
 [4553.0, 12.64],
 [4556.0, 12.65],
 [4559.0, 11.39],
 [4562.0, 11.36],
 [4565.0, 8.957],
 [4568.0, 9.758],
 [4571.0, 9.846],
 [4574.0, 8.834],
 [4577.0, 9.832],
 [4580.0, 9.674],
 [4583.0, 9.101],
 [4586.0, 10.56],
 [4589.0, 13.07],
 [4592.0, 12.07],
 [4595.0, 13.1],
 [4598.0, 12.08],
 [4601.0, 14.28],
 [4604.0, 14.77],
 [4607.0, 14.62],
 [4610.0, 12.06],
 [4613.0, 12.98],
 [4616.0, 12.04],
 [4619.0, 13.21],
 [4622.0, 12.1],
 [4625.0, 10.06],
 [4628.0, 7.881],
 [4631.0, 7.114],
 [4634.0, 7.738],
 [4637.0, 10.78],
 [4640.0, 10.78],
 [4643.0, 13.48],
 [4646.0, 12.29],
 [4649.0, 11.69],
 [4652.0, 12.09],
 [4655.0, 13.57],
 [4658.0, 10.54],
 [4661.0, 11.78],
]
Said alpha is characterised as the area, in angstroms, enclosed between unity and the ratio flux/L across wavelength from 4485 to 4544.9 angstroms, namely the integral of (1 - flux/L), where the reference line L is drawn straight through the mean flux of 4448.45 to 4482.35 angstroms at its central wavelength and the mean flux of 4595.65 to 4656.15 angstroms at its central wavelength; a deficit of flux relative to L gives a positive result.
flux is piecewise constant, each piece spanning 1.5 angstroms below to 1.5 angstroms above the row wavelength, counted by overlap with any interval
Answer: 3.3 angstroms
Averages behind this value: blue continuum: 10.7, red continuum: 11.8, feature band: 10.4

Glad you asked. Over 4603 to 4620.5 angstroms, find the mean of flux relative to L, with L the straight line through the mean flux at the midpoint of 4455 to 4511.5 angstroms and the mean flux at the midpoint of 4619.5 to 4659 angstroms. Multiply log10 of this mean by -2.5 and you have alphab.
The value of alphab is -0.22 mag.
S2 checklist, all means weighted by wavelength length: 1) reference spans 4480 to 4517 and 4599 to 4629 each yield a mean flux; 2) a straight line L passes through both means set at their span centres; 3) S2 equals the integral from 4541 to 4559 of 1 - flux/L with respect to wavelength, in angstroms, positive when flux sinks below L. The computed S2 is -2.1 angstroms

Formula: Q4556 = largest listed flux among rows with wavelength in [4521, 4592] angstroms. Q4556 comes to 13.56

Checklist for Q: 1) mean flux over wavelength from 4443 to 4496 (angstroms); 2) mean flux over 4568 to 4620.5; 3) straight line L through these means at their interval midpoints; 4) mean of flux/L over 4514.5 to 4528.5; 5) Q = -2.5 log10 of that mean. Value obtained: 0.22 mag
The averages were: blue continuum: 11.1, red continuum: 11.8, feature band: 9.29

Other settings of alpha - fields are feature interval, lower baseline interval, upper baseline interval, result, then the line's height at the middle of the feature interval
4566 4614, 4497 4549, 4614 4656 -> -3.91 angstroms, 10.7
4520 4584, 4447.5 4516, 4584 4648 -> 0.66 angstroms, 11.1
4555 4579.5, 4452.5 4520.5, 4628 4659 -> 0.68 angstroms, 10.5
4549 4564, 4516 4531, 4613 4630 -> -2.79 angstroms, 10.3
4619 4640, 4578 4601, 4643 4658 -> 4.15 angstroms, 12.1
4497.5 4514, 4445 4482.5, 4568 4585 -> 2.19 angstroms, 10.3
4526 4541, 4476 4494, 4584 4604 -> 0.57 angstroms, 12.2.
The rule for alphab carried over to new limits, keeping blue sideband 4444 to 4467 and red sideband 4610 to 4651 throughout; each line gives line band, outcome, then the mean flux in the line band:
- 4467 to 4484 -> 0.17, 9.9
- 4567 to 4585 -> 0.17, 9.53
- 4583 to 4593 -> -0.03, 11.5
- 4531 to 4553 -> -0.09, 12.3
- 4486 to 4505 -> 0.05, 10.9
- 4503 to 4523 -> 0.31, 8.55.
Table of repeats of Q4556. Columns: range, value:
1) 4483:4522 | 13.44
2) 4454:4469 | 12.9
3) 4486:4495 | 12.37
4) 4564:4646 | 14.77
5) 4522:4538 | 12.47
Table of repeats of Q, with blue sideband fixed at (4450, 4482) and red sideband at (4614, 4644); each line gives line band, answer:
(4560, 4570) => 0.05 mag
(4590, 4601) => -0.20 mag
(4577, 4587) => 0.09 mag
